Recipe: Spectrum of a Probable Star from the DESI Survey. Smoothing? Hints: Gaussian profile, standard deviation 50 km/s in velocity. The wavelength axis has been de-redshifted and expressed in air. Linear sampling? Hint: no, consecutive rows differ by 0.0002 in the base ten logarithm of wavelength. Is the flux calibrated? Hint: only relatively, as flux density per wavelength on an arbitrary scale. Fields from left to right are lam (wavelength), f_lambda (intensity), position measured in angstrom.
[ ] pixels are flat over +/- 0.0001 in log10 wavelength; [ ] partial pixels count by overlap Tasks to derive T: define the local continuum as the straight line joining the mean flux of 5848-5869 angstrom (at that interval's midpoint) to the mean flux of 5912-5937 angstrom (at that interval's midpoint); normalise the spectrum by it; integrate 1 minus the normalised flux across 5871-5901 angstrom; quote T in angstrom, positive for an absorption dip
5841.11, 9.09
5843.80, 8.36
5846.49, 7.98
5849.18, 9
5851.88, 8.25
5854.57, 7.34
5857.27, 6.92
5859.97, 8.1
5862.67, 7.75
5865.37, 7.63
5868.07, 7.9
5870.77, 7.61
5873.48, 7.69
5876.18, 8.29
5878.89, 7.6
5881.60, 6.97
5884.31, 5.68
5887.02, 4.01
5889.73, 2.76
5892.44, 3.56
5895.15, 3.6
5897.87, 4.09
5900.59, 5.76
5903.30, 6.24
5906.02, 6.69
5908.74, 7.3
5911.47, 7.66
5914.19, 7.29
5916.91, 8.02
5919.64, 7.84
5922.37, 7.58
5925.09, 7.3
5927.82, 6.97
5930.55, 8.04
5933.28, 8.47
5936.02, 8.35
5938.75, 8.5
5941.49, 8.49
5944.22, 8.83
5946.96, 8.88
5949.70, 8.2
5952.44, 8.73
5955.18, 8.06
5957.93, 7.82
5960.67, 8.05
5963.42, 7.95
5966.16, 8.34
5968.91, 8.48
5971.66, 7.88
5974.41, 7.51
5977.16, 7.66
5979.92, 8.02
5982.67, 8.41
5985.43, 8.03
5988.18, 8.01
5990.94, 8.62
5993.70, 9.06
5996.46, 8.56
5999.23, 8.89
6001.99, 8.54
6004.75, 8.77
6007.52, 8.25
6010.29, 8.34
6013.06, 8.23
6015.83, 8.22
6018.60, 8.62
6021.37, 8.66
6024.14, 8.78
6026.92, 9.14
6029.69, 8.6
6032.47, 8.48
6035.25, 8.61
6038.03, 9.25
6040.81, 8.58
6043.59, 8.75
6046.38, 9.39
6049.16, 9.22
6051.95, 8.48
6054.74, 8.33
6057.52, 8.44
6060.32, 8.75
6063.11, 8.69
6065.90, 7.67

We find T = 8.8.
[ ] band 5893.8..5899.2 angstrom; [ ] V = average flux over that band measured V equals 3.84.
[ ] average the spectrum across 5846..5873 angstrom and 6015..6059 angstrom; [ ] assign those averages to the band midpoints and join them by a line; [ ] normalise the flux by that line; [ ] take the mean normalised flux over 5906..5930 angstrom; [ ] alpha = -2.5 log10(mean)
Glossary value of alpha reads 0.09 mag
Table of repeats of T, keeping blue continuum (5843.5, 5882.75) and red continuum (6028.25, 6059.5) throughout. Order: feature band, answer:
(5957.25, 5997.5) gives 1.1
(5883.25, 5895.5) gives 6.2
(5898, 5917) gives 3.1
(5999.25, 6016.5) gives 0.2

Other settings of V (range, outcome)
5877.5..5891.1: 5.41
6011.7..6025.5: 8.51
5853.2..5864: 7.53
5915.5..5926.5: 7.68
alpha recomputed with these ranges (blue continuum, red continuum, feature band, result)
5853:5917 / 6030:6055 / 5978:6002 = -0.05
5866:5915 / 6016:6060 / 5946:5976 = -0.11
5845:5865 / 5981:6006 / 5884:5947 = 0.21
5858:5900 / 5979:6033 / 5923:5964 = -0.11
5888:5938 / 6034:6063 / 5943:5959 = -0.18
